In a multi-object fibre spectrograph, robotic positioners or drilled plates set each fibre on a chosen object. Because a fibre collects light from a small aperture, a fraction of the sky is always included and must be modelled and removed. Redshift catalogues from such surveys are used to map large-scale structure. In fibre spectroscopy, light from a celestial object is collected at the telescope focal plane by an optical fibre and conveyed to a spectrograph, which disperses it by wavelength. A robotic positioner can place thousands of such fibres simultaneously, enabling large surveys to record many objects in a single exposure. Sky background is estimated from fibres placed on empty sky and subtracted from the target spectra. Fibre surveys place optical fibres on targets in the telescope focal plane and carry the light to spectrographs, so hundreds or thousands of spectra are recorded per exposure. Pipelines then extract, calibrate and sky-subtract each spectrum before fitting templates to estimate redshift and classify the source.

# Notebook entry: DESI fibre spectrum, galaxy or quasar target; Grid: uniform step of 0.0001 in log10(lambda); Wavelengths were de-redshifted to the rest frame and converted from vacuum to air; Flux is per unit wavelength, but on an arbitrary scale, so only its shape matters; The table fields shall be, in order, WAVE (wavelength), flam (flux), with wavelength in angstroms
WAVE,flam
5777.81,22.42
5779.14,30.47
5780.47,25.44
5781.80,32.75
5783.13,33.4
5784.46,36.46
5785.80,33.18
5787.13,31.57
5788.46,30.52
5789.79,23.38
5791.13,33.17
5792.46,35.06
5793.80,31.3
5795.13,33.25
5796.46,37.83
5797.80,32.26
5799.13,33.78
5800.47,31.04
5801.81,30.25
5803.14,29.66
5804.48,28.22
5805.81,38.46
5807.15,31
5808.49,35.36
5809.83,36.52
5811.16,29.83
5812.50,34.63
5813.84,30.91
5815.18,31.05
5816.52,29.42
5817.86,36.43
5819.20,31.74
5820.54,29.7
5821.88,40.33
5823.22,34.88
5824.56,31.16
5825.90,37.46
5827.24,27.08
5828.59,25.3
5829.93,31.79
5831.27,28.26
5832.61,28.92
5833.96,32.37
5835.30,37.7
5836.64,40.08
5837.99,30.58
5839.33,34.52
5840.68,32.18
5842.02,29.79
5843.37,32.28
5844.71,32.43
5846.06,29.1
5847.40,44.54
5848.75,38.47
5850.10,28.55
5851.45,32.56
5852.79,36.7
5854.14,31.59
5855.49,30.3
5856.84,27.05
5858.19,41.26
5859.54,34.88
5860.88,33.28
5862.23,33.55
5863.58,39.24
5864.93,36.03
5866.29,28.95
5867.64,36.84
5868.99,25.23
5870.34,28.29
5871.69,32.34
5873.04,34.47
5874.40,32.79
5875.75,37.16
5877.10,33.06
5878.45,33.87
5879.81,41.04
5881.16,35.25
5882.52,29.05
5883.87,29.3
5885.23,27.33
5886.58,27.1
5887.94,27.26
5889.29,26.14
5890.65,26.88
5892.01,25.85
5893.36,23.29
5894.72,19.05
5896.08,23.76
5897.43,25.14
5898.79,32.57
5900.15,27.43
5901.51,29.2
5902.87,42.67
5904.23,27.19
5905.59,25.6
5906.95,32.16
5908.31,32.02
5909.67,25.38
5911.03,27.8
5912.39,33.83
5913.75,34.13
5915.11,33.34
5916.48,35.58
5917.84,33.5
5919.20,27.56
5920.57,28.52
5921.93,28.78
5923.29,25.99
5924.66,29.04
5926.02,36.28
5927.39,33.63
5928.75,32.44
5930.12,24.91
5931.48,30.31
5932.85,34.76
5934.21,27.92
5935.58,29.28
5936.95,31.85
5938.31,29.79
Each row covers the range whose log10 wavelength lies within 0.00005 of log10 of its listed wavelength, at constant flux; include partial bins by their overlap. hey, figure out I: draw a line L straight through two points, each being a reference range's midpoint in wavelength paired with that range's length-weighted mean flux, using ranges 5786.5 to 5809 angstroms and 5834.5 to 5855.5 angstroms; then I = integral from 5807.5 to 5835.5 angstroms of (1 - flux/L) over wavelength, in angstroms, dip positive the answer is 0.59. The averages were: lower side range 32.1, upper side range 33.9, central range 32.3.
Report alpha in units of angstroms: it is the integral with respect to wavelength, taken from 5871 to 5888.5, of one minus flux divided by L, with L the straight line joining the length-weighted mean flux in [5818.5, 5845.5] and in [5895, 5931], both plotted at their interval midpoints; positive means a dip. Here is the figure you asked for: -0.7 angstroms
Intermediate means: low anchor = 32.4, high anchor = 30.2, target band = 32.3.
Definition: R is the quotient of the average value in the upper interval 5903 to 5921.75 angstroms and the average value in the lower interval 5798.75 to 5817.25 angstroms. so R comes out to 0.96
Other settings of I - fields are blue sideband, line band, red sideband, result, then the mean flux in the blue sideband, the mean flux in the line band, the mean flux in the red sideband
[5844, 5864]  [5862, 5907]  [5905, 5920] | 3.00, 34.2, 30.4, 31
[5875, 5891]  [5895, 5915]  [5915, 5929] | 0.90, 31.2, 29.8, 31.2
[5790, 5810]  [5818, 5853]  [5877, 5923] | -1.47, 32.8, 33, 29.7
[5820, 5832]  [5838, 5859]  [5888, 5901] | -2.51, 31.8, 33.3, 25.7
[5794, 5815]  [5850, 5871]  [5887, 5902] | -3.16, 32.8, 32.9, 26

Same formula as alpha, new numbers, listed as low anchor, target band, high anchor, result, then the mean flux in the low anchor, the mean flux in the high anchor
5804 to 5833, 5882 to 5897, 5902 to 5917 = 2.8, 32.3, 31.7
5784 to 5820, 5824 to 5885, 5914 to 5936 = -2.4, 32.4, 30.8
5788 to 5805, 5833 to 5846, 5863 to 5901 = -1.0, 31.6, 30.1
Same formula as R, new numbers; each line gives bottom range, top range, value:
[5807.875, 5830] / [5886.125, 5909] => 0.85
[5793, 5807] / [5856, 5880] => 1.03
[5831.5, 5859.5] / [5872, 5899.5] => 0.88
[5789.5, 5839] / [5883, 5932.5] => 0.90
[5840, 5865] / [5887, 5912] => 0.82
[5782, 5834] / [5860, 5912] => 0.94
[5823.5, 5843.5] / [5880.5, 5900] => 0.84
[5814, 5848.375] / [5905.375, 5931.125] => 0.93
